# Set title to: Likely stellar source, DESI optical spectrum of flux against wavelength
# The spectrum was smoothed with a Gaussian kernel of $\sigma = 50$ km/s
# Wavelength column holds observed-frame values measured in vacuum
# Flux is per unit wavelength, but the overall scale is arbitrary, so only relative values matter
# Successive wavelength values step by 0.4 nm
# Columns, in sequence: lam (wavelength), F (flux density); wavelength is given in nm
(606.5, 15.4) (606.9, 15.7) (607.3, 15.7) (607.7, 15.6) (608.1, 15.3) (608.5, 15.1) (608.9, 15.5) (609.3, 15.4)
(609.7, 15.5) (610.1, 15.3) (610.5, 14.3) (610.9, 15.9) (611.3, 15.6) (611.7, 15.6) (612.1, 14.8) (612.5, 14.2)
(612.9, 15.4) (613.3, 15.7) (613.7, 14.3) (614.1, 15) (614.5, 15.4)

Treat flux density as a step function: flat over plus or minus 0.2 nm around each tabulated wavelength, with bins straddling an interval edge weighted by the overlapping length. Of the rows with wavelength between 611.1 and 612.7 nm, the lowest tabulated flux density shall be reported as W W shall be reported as 14.2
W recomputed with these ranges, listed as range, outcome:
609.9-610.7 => 14.3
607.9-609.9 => 15.1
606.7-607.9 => 15.6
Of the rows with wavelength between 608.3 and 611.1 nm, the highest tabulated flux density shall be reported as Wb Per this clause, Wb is 15.9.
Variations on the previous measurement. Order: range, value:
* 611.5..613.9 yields 15.7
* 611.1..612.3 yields 15.6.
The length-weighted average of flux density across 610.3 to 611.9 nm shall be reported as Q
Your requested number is 15.4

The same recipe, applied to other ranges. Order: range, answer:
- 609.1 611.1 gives 15.3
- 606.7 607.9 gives 15.7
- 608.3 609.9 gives 15.4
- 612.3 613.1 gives 14.8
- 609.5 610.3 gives 15.4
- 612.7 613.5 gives 15.5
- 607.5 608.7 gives 15.3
